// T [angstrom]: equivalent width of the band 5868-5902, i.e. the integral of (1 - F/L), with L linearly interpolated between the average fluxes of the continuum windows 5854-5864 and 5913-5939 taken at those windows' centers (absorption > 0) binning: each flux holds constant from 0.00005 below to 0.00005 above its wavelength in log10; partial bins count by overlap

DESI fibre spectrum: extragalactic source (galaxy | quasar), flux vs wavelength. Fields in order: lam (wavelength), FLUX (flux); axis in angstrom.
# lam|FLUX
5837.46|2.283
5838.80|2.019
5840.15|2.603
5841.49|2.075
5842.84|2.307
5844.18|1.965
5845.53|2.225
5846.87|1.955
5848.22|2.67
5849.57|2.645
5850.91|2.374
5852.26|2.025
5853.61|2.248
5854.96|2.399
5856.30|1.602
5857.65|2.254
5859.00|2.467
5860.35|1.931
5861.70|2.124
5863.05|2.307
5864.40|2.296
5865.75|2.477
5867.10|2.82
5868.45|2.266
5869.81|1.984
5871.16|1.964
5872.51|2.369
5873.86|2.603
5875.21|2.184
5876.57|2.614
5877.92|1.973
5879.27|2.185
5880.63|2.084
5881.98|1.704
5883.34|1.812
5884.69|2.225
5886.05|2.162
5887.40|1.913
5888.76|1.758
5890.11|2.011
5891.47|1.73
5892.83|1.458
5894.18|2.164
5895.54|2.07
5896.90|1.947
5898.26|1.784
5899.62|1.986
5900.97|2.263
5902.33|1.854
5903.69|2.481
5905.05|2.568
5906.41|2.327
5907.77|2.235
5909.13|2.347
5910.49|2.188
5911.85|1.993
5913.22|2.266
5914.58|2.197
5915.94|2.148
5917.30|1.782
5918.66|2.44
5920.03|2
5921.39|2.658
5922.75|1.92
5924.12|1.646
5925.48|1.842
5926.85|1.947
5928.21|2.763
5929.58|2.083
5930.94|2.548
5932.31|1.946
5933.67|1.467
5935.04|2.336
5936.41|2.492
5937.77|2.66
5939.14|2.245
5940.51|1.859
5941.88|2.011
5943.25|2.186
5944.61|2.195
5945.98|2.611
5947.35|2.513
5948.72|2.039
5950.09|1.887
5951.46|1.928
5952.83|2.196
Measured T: 1.9 angstrom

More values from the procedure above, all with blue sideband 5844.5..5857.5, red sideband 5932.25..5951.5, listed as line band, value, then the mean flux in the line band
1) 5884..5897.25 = 1.6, 1.94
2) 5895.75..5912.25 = 0.2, 2.17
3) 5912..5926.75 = 0.7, 2.08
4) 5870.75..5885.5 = 0.4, 2.16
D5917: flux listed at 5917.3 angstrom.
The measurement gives 1.782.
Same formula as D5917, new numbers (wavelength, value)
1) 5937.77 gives 2.66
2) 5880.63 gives 2.084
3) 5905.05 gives 2.568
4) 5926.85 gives 1.947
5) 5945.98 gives 2.611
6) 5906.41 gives 2.327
